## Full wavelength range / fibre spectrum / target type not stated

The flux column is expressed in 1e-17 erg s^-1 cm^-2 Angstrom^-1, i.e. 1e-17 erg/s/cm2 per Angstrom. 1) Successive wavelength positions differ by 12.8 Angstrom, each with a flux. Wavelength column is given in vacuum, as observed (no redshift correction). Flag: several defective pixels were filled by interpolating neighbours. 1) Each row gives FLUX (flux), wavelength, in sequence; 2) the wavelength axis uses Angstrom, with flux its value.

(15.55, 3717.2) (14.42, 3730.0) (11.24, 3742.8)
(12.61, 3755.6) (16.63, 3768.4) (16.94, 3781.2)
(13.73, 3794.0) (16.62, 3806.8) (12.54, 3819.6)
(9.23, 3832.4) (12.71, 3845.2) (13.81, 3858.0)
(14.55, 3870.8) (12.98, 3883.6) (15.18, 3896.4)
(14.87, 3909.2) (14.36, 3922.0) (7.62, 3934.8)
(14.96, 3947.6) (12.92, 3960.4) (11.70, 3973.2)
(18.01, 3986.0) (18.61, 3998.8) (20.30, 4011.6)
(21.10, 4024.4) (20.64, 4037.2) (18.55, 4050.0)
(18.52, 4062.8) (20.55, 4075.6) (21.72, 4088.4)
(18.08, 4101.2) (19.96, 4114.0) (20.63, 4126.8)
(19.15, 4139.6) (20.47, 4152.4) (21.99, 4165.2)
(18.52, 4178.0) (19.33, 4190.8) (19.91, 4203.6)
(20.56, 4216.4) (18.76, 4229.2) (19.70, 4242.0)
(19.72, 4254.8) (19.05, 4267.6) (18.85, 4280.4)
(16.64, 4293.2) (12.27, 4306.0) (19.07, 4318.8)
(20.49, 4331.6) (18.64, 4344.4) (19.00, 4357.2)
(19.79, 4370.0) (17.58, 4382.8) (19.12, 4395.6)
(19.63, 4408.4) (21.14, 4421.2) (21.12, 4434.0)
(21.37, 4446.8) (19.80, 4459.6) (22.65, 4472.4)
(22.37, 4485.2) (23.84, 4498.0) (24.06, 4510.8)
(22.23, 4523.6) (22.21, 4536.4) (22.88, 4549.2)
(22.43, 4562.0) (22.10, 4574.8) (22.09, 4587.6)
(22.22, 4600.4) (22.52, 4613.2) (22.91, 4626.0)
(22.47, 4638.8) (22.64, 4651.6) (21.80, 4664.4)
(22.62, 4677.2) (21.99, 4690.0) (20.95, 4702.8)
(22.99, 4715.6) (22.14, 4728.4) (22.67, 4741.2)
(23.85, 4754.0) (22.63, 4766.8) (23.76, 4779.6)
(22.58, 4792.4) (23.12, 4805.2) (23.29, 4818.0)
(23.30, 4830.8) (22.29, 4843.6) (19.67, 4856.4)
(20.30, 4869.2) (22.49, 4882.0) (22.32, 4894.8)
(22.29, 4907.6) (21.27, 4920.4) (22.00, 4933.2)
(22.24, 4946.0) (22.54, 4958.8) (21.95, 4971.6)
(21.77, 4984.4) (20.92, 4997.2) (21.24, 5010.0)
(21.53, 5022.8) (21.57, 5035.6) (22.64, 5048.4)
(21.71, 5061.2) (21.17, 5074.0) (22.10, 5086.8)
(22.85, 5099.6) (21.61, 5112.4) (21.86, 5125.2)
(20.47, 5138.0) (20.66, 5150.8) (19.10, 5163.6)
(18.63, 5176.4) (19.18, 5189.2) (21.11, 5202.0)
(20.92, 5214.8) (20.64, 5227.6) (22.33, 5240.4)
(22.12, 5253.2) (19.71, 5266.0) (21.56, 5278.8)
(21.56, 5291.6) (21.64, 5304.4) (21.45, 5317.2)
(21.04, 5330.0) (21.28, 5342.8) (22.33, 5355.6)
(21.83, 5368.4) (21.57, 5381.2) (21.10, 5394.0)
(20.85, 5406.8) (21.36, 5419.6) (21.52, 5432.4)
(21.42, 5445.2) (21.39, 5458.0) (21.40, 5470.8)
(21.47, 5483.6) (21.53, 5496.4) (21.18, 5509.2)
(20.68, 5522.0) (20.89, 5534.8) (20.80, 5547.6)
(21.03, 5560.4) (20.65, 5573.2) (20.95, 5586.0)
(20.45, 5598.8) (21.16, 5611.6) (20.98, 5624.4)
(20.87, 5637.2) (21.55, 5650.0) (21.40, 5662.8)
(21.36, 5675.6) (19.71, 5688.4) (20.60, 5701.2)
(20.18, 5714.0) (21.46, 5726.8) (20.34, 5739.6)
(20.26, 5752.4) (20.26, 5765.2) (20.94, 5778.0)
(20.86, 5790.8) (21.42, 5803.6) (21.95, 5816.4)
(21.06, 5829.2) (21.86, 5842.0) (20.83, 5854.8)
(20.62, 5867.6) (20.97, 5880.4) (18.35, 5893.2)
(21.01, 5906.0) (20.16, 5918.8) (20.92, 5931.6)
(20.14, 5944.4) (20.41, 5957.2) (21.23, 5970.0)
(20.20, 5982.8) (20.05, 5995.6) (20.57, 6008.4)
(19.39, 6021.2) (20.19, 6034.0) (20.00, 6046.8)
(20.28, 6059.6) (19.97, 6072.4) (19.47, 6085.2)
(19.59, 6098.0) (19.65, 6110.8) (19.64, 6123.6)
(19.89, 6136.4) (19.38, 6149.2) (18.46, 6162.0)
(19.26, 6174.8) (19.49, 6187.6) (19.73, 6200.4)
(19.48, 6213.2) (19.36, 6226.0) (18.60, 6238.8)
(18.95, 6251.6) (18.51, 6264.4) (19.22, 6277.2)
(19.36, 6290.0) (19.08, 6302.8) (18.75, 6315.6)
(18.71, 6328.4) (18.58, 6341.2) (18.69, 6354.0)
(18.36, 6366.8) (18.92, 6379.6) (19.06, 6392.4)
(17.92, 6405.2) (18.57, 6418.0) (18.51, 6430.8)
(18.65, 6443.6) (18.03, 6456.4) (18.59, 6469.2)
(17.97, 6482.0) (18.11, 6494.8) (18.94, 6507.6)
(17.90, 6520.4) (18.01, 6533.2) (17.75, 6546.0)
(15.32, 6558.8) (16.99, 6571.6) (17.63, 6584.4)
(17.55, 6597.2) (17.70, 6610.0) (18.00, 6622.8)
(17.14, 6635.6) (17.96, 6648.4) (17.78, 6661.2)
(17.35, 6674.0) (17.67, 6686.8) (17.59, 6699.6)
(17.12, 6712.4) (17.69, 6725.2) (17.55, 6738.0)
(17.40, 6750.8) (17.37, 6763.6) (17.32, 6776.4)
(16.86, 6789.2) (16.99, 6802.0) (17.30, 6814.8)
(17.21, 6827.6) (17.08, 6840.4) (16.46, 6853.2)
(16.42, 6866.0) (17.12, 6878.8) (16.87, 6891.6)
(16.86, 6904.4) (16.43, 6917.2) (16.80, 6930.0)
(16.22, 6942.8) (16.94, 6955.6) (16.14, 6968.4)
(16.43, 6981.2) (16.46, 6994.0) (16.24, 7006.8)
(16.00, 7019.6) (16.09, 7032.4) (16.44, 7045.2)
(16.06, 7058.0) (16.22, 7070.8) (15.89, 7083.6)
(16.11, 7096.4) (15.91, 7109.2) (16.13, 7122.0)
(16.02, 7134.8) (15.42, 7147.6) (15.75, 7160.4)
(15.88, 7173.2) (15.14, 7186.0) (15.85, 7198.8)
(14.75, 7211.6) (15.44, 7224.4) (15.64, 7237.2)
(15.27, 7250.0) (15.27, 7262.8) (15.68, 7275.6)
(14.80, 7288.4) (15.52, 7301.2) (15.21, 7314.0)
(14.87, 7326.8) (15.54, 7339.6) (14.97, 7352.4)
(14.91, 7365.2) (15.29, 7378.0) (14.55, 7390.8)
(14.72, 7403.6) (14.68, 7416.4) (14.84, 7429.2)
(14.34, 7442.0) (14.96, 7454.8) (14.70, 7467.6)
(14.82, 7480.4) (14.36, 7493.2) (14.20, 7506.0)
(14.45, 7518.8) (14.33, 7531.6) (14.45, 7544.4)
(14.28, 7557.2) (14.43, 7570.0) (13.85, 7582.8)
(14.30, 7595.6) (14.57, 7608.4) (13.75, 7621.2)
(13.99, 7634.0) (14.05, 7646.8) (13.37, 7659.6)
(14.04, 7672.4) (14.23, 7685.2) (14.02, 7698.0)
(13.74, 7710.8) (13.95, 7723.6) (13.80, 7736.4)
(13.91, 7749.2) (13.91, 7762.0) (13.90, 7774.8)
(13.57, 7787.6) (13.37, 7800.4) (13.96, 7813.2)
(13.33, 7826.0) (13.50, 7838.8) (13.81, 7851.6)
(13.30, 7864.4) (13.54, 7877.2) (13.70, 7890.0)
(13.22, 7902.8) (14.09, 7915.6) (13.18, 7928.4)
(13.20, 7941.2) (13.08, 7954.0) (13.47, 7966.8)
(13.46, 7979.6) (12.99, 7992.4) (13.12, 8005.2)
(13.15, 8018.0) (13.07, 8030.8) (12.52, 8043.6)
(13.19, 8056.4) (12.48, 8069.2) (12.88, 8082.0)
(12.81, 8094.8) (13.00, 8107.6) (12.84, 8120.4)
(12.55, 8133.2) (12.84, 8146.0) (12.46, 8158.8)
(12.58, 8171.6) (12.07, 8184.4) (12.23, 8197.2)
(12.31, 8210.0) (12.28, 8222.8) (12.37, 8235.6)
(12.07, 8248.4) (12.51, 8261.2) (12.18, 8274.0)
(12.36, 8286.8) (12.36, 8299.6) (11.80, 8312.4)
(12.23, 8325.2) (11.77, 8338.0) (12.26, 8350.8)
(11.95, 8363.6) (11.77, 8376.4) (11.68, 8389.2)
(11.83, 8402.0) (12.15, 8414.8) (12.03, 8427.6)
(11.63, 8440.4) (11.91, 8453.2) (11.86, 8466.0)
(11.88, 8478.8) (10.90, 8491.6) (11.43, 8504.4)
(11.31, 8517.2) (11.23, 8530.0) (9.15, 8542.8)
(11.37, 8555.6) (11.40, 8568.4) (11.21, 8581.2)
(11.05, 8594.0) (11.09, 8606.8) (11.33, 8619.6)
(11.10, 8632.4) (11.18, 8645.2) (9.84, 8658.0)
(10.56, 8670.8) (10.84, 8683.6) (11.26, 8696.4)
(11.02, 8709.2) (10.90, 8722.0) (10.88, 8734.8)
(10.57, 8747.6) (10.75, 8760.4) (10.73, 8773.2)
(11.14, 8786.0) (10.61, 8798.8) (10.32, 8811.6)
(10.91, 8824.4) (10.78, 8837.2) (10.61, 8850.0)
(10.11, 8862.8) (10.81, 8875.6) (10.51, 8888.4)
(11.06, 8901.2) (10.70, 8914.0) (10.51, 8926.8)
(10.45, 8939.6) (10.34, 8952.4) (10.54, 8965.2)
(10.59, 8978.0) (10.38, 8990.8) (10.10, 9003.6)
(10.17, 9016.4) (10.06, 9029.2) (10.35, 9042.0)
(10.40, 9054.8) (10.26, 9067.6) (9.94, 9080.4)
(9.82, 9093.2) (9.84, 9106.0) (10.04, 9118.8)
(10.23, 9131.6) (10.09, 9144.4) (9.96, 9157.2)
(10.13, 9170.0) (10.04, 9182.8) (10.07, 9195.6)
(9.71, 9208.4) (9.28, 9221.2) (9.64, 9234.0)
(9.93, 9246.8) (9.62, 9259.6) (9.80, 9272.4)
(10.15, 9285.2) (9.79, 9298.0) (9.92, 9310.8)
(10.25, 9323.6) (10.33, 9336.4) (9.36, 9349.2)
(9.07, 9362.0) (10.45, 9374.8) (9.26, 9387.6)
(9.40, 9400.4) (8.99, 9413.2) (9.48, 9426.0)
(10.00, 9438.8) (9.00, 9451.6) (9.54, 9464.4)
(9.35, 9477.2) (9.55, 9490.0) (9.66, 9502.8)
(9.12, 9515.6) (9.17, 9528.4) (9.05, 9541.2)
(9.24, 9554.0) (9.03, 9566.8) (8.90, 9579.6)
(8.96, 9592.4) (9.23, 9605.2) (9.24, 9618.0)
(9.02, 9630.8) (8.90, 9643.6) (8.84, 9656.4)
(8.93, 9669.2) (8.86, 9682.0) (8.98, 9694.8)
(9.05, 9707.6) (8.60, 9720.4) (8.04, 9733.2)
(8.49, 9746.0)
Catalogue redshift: 0.000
